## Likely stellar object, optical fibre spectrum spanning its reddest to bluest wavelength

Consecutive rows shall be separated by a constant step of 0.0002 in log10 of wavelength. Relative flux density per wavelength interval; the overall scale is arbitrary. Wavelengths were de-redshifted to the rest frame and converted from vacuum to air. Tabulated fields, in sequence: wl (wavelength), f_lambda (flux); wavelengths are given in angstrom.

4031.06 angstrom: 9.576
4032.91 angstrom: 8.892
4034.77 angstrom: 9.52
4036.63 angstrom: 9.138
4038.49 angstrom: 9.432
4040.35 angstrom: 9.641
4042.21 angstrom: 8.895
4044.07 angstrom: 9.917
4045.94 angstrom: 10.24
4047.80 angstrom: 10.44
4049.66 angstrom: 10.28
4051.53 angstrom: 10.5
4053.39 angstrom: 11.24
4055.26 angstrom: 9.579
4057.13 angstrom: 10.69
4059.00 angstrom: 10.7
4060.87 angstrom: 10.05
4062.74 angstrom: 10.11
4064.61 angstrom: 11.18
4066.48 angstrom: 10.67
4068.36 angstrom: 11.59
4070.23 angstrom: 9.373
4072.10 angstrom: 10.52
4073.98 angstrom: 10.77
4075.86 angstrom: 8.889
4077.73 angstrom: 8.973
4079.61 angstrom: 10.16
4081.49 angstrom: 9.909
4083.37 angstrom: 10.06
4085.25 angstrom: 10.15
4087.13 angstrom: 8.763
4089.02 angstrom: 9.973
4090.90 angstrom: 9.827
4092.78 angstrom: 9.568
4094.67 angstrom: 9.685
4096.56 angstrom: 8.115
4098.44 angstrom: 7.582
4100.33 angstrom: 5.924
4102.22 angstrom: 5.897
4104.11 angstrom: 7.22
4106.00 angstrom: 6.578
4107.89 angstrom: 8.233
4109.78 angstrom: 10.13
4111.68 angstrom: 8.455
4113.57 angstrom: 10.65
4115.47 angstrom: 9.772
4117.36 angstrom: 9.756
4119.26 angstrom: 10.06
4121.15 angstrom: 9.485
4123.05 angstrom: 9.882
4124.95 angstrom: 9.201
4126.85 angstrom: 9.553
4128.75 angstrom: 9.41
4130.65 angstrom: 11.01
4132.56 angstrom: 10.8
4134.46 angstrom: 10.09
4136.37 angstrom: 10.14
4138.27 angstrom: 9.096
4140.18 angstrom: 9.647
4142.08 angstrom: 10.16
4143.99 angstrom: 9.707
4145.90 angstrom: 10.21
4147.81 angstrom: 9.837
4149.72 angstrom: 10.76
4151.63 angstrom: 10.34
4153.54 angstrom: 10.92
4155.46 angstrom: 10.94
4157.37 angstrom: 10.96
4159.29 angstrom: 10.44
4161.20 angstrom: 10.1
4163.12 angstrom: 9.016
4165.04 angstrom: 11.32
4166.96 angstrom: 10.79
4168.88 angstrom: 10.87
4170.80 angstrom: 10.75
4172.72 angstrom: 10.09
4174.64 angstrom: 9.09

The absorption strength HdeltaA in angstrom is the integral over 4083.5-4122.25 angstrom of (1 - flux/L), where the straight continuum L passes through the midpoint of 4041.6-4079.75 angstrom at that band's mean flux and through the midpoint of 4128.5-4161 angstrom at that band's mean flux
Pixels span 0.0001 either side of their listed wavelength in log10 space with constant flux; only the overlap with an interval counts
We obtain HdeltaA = 5.4 angstrom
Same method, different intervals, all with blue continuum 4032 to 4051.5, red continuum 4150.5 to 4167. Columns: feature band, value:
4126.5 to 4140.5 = 0.5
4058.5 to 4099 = 0.3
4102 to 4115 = 2.3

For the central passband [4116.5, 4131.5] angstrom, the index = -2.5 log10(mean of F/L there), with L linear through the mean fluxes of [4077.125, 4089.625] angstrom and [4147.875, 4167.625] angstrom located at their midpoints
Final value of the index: 0.04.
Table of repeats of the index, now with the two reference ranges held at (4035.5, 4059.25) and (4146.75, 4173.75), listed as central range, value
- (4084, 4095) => 0.059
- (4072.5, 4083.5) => 0.038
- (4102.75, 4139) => 0.102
